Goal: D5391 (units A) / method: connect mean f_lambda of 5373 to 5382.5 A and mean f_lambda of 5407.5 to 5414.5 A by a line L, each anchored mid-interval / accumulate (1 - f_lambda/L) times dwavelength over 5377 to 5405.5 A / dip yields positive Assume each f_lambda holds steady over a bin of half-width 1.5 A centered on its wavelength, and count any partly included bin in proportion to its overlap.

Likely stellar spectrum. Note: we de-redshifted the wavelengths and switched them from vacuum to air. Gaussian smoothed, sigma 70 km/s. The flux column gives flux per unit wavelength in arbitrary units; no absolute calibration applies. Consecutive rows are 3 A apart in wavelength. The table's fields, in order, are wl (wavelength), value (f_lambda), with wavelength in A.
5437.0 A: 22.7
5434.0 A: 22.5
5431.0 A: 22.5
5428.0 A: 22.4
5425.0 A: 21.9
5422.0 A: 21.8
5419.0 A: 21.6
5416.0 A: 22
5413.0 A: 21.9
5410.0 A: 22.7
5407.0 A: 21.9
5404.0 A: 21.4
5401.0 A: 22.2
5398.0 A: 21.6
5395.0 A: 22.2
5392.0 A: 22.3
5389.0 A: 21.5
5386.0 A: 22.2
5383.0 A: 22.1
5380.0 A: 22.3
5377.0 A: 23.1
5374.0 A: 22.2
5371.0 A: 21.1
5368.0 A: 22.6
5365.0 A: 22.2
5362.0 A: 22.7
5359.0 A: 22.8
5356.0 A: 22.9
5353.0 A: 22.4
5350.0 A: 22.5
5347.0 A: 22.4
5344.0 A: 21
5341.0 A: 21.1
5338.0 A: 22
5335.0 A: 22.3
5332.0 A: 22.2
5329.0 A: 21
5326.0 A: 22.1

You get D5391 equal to 0.5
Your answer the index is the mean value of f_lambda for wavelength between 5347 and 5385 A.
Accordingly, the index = 22.4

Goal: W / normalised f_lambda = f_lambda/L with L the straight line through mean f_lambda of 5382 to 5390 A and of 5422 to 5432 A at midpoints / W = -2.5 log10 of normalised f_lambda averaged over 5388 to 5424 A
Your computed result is 0.01 mag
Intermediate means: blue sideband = 21.9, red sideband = 22.2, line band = 21.9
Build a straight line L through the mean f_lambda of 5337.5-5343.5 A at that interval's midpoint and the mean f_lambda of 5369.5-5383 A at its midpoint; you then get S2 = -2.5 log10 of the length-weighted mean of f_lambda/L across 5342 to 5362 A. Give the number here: -0.03 mag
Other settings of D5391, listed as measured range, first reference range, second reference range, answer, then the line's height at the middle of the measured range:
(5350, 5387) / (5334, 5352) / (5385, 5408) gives -0.8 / 21.9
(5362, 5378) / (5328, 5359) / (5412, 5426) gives -0.2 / 22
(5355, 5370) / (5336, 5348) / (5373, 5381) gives -0.3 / 22.2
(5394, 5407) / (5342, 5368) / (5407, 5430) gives 0.2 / 22.1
